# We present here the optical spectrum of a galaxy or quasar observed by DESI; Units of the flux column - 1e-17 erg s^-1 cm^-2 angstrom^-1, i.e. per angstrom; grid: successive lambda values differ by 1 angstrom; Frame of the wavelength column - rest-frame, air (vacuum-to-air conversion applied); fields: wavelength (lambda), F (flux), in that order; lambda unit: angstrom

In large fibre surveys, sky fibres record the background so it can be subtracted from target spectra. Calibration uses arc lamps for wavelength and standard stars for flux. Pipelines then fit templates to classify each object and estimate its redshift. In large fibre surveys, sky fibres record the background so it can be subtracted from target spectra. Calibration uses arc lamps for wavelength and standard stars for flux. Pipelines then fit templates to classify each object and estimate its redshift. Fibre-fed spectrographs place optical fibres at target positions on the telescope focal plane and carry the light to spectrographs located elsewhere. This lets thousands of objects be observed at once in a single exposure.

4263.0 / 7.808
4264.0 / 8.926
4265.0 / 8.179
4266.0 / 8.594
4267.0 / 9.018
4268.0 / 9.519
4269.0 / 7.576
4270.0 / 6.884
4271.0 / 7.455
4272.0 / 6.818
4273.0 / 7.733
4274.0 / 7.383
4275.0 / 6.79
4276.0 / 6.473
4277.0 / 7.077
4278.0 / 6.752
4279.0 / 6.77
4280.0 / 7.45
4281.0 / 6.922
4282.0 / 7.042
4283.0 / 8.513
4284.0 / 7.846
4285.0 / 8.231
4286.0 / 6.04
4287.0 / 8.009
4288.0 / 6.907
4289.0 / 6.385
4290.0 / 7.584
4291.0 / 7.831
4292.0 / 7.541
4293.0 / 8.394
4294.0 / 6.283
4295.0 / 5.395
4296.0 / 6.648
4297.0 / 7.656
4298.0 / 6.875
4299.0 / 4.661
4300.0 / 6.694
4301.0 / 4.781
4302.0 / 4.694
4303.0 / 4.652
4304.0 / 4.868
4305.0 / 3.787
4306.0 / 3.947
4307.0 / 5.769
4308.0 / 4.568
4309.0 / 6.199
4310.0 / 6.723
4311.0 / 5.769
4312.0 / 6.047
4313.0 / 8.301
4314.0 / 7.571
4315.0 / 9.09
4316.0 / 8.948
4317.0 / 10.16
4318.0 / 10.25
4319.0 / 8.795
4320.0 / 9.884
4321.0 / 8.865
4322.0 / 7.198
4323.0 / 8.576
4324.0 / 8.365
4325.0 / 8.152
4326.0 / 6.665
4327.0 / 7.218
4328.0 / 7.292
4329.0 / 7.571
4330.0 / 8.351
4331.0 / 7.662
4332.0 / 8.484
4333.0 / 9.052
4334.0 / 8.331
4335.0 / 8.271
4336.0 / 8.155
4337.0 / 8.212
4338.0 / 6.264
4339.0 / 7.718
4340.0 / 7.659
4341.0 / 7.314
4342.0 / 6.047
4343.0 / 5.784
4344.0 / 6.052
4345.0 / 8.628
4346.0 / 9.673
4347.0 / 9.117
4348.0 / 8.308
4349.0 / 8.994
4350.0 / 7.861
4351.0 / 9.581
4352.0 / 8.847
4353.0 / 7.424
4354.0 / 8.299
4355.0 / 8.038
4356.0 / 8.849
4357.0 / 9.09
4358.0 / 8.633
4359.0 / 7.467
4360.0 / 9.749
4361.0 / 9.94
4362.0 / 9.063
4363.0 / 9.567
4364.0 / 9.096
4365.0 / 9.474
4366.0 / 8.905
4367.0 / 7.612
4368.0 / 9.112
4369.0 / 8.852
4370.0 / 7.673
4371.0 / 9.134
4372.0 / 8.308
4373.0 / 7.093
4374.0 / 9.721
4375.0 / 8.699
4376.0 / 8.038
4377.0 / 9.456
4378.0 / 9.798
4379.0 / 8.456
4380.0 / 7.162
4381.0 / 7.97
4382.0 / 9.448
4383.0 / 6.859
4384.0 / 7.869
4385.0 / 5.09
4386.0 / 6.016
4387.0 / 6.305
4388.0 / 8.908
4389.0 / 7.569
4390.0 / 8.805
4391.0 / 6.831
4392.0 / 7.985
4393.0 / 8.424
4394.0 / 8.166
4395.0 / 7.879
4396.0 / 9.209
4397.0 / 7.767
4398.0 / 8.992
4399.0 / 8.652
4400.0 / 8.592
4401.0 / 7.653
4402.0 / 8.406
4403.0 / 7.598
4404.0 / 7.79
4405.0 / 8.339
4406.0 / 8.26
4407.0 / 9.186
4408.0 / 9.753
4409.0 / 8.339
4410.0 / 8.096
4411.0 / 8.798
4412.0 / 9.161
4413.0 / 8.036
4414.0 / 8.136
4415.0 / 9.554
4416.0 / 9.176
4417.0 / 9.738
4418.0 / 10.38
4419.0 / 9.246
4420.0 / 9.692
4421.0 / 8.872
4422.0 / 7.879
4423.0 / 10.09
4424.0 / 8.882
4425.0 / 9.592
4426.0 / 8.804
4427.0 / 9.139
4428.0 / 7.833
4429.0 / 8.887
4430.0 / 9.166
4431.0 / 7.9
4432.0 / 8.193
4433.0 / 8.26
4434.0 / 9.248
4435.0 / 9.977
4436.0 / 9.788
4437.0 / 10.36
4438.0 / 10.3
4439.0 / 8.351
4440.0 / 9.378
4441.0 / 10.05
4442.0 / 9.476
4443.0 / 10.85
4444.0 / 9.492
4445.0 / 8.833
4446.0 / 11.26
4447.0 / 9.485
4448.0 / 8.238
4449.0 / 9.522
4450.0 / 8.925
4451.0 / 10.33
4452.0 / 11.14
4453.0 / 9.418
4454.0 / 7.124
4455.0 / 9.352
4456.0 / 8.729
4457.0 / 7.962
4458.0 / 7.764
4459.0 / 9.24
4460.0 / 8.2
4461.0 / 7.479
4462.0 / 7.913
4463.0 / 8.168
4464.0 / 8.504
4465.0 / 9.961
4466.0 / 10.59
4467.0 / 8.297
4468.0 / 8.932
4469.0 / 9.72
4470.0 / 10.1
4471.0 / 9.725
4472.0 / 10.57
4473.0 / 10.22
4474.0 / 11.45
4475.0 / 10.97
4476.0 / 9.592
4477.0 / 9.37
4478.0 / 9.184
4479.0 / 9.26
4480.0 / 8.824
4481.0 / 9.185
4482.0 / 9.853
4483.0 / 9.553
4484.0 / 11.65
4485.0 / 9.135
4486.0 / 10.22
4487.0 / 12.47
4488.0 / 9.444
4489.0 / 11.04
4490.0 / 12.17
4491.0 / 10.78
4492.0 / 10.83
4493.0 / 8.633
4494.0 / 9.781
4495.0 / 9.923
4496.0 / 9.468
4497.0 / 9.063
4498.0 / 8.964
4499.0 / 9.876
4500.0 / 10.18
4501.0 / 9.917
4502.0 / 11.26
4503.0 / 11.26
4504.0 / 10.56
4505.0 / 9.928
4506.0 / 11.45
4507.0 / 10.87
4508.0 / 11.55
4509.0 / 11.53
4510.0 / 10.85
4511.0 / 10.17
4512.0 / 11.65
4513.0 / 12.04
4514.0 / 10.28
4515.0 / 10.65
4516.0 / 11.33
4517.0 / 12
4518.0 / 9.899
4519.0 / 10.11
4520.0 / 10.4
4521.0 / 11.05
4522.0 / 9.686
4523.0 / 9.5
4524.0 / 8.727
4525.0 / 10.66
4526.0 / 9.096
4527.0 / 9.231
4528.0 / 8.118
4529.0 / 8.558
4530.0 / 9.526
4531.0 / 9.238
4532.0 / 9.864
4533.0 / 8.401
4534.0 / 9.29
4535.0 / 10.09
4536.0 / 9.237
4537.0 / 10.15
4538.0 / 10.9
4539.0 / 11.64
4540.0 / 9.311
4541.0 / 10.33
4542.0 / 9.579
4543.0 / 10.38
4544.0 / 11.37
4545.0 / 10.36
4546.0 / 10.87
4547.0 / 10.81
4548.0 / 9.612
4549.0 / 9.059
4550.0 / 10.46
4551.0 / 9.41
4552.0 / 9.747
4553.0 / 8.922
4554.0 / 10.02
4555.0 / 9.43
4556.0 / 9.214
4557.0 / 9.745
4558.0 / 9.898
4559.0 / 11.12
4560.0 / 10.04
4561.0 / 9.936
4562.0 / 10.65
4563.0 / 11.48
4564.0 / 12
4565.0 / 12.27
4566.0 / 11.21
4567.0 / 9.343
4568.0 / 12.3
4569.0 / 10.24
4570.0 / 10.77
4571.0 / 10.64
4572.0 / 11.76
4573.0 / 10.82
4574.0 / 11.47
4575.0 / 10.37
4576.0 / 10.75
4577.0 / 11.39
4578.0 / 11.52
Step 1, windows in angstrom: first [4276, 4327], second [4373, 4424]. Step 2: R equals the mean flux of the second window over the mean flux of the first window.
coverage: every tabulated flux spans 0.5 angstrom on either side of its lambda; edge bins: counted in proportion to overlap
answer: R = 1.19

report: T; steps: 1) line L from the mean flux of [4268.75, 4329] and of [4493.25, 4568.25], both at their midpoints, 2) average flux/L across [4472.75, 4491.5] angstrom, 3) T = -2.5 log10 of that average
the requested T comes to -0.07 mag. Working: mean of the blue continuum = 7.06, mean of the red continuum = 10.2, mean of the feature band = 10.2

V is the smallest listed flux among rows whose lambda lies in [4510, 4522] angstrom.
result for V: 9.686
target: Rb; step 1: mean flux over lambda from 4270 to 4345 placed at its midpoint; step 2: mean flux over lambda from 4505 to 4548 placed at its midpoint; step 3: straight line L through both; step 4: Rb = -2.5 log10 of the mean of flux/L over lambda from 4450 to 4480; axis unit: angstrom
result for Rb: 0.013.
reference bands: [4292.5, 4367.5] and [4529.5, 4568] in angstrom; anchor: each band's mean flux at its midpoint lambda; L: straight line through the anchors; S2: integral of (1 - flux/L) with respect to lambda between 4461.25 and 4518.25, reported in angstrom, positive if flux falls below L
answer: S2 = -4.2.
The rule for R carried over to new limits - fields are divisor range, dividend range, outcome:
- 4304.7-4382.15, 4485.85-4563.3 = 1.26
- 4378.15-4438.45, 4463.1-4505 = 1.17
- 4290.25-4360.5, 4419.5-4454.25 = 1.24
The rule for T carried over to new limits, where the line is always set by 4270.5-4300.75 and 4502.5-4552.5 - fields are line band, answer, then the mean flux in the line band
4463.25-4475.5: -0.048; 9.88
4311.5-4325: -0.152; 8.6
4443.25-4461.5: 0.021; 9.05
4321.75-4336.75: -0.049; 7.97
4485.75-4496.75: -0.072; 10.4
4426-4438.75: -0.011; 9.06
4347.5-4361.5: -0.091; 8.65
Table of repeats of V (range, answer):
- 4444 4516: 7.124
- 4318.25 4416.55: 5.09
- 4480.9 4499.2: 8.633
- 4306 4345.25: 3.947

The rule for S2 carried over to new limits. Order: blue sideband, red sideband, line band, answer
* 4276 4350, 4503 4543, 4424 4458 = -0.6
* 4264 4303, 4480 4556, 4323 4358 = -0.6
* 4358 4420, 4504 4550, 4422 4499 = -0.8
